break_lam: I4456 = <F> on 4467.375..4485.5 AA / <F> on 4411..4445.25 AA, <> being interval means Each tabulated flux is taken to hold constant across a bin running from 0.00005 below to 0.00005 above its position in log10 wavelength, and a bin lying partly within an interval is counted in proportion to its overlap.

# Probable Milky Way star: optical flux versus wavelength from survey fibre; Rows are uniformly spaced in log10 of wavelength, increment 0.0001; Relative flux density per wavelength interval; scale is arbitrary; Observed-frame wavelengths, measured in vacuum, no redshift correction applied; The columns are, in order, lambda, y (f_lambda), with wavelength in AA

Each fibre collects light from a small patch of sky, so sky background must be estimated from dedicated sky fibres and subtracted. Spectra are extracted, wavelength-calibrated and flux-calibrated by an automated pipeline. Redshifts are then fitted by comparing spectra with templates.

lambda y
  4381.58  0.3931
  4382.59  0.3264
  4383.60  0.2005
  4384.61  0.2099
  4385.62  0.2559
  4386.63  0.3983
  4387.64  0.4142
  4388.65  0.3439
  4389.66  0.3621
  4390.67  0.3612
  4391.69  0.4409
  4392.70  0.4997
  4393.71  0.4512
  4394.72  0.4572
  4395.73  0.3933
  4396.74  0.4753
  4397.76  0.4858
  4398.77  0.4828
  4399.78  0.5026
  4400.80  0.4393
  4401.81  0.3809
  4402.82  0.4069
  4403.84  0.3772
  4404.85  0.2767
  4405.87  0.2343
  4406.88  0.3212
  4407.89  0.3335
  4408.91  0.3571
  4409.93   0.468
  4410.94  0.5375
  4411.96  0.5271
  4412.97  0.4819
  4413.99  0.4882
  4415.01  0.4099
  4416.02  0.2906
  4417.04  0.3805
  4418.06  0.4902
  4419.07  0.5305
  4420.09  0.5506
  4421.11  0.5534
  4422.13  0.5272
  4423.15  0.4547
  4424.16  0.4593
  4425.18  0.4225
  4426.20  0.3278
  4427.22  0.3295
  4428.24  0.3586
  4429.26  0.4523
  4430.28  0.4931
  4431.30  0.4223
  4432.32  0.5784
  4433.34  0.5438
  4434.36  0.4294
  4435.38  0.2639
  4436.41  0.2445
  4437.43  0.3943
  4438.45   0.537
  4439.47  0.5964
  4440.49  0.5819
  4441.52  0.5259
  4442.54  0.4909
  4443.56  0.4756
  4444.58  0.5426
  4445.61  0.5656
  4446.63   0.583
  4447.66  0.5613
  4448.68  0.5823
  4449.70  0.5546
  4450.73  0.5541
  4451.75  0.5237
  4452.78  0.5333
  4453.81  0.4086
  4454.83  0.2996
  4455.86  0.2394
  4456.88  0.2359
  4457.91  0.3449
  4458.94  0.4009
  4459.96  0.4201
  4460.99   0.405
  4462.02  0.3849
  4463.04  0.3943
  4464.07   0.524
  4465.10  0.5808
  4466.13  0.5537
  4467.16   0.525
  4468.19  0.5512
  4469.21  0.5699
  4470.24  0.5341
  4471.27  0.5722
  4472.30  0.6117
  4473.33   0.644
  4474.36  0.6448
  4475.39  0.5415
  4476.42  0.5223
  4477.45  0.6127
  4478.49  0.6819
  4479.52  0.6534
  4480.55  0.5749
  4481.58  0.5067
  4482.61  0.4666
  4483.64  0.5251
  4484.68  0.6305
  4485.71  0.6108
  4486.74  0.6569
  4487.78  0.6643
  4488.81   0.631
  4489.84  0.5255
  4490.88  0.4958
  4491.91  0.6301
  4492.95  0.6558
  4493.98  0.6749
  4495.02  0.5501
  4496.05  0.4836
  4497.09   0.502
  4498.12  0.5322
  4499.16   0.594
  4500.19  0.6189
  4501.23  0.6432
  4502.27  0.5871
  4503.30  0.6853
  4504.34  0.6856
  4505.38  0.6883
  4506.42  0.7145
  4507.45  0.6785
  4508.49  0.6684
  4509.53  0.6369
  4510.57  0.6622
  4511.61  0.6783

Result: 1.3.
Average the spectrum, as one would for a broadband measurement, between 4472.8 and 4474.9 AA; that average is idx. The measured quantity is 0.643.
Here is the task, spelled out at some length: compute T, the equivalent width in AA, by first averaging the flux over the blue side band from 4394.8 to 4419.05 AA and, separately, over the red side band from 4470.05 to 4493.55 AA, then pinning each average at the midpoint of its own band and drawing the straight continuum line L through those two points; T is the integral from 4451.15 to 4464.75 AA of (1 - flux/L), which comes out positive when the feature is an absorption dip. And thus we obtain 3.5 AA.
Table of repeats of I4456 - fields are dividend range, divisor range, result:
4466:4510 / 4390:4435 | 1.38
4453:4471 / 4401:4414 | 1.10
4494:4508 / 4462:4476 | 1.12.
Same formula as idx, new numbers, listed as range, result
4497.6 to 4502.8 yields 0.596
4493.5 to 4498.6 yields 0.548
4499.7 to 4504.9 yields 0.644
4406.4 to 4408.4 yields 0.328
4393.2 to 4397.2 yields 0.445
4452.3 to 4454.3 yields 0.47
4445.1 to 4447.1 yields 0.575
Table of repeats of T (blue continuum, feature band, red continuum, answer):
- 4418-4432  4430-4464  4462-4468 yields 1.7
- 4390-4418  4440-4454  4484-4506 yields -0.8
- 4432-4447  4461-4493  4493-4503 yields -1.0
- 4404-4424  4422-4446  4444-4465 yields -0.7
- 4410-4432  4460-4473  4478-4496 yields 0.8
